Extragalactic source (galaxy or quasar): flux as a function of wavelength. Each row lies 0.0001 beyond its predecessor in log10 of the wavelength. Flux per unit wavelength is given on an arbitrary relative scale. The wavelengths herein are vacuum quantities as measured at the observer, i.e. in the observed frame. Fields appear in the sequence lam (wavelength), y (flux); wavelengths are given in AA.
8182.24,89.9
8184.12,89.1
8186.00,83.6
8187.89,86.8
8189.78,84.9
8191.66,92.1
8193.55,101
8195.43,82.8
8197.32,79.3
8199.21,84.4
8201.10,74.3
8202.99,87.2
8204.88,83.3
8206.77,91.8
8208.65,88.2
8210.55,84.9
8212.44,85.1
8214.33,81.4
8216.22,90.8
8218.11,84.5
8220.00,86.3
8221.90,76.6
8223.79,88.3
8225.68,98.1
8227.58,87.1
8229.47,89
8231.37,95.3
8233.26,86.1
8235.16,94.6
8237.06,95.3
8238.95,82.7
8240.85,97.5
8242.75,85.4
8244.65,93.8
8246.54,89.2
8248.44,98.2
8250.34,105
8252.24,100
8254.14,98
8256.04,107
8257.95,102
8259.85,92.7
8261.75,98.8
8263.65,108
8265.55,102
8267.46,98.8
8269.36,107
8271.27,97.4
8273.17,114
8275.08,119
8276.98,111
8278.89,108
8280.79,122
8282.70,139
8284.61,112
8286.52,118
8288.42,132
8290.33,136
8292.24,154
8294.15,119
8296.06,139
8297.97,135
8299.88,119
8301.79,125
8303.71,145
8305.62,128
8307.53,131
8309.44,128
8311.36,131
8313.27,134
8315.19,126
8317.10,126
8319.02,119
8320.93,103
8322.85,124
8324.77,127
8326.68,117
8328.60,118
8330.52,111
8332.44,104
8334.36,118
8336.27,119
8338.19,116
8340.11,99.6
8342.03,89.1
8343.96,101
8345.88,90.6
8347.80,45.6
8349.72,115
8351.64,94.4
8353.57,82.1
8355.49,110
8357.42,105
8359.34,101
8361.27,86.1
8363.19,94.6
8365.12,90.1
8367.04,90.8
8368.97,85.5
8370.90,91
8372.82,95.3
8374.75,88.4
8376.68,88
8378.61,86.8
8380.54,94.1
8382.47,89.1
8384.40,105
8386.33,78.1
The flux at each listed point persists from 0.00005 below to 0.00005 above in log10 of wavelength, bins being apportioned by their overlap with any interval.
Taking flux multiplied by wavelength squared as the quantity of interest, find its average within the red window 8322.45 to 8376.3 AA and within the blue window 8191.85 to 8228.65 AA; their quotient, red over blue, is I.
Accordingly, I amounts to 1.20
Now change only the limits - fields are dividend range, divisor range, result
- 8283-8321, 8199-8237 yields 1.51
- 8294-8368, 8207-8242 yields 1.29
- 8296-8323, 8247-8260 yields 1.28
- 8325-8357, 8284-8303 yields 0.80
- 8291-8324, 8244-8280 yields 1.26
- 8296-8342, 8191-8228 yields 1.45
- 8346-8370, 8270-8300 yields 0.76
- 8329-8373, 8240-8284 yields 0.96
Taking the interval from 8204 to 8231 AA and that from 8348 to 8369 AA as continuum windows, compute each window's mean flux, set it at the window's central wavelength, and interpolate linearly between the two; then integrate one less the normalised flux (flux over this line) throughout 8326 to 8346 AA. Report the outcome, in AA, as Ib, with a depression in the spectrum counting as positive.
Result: -3.2 AA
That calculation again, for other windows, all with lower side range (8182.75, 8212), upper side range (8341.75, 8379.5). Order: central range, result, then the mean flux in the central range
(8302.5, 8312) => -4.5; 132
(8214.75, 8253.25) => -1.6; 91.1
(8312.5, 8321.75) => -3.2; 122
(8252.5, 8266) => -2.0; 101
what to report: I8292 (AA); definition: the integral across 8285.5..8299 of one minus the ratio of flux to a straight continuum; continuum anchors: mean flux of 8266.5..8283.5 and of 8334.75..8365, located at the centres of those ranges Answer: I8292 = -3.0 AA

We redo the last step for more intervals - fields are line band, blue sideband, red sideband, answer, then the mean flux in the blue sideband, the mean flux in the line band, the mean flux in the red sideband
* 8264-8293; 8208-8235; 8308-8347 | -4.3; 87.5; 118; 115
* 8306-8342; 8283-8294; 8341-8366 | -3.0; 130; 119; 92.7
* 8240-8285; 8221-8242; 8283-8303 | 2.3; 90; 104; 129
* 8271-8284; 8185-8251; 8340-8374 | -3.8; 88.4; 117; 92.4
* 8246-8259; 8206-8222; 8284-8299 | 1.0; 85.9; 100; 131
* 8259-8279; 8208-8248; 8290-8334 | 0.3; 88.7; 105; 126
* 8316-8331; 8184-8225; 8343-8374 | -4.5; 85.8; 118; 92.4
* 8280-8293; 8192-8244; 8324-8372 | -5.0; 87.5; 130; 99.9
